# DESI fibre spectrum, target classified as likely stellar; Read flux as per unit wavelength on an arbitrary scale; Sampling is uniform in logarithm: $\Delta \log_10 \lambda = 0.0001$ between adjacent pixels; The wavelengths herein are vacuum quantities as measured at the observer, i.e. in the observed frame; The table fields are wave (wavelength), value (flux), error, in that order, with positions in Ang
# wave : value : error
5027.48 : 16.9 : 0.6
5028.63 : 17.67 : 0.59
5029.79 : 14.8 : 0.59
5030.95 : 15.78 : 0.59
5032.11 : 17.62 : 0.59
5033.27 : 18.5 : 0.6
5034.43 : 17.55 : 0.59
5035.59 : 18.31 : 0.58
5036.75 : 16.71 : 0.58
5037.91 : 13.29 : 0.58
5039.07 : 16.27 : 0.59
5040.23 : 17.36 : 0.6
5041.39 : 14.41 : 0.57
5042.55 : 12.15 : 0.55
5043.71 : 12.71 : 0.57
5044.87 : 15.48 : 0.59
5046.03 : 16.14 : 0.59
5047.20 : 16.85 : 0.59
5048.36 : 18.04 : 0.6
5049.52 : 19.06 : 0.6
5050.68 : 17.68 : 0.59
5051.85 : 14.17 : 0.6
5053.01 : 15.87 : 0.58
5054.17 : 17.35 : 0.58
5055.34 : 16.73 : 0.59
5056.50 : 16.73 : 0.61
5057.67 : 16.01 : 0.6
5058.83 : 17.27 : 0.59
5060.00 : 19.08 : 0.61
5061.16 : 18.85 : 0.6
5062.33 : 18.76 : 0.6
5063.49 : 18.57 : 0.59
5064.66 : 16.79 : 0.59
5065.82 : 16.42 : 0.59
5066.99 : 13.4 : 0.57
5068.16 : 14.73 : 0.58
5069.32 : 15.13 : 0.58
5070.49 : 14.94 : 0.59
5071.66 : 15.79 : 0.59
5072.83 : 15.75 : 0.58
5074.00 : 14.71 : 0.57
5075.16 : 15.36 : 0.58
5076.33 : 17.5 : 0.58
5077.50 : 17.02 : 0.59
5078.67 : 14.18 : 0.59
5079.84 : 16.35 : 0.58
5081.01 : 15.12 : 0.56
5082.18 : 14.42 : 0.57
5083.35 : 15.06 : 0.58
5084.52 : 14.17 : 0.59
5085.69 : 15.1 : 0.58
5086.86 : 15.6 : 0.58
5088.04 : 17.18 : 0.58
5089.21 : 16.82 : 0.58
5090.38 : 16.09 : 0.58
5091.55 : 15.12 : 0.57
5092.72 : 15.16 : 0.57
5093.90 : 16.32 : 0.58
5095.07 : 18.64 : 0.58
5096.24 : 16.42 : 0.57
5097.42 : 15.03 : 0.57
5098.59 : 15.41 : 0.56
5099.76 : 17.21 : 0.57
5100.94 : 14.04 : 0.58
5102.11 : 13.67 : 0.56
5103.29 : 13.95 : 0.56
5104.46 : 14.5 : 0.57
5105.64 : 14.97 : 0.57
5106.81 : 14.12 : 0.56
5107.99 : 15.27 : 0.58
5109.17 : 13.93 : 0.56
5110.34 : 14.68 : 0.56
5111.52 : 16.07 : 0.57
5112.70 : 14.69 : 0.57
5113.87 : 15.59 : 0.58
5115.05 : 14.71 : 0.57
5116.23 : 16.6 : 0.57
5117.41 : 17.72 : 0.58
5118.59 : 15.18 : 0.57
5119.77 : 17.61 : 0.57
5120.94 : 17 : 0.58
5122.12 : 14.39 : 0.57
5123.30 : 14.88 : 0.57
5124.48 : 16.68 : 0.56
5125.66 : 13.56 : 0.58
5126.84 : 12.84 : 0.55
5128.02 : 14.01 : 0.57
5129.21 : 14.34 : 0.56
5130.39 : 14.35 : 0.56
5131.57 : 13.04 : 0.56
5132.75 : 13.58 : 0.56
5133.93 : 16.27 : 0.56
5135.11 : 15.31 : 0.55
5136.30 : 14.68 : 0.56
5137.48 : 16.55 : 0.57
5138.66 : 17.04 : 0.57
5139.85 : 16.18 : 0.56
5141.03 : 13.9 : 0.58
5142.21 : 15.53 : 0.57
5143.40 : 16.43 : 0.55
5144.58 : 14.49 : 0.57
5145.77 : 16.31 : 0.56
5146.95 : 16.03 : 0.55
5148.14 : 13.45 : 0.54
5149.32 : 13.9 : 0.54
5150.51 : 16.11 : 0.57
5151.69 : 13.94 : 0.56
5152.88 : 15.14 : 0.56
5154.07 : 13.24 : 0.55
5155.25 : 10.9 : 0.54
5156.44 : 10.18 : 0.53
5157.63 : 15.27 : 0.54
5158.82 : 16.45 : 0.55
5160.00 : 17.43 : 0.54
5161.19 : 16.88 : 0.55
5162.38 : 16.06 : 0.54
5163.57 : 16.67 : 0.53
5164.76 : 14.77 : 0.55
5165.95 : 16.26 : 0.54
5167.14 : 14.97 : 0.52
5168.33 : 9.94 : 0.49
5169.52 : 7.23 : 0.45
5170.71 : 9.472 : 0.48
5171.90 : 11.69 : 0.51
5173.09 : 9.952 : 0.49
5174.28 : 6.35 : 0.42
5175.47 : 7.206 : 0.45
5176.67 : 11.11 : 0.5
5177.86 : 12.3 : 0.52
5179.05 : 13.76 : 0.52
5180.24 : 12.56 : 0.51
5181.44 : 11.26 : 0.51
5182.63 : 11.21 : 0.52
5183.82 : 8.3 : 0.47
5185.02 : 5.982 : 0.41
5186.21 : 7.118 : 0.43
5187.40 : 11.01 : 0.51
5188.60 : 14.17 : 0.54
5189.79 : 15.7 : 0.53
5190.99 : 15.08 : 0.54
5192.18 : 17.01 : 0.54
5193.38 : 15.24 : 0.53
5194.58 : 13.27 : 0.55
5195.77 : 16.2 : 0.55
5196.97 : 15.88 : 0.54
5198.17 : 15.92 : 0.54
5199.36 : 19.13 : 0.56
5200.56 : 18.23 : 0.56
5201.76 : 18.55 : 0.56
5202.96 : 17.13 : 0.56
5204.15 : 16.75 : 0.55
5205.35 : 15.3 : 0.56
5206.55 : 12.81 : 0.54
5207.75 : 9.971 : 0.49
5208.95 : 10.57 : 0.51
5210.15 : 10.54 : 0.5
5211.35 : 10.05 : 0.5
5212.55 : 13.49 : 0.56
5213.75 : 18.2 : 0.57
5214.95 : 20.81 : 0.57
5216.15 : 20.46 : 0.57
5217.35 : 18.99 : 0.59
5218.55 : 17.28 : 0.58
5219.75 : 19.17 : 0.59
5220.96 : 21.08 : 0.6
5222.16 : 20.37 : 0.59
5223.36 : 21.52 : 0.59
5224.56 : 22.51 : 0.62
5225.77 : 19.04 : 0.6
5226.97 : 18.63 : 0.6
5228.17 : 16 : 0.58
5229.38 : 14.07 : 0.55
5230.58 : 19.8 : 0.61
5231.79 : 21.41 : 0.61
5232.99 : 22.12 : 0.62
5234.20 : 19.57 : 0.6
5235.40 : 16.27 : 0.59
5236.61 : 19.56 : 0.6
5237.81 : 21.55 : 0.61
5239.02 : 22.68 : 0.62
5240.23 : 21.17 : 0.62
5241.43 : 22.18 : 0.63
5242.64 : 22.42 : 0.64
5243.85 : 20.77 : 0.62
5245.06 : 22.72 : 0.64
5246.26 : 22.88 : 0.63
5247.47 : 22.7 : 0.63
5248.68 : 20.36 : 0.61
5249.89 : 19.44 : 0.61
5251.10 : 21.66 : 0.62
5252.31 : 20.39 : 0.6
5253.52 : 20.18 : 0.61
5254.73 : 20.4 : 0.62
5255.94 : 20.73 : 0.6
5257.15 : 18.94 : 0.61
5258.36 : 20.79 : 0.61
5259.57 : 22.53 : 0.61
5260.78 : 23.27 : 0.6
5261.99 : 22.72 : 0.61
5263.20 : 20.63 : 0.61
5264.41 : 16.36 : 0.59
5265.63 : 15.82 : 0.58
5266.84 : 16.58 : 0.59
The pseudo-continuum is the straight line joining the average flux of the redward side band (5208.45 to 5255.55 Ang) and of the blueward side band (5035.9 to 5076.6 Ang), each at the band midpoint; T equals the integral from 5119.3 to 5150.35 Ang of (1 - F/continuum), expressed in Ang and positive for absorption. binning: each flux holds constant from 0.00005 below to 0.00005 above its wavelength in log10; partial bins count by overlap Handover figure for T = 4.40 Ang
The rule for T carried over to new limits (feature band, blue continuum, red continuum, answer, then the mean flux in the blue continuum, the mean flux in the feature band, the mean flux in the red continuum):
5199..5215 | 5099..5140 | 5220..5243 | 3.5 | 15.1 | 14.8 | 20.1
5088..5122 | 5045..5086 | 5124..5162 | -0.2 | 16.3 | 15.6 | 14.8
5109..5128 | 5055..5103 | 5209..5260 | 1.7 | 16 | 15.4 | 19.5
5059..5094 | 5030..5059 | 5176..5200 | -0.9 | 16.3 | 16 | 13.1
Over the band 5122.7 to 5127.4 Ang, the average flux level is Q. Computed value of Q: 14.5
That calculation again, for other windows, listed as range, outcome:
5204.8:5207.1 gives 14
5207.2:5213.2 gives 11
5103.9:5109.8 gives 14.6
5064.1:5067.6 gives 15.5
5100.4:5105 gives 14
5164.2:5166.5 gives 15.5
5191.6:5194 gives 16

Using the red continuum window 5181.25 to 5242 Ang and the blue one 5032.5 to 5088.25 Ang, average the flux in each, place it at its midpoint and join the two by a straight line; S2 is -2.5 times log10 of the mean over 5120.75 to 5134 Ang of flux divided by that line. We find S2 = 0.13 mag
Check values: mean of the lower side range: 16.1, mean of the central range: 14.4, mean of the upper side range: 16.5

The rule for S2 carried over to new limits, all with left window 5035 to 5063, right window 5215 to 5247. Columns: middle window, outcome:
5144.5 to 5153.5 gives 0.23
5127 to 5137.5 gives 0.25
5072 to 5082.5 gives 0.09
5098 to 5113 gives 0.19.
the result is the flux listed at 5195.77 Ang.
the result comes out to 16.2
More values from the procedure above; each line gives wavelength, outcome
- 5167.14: 14.97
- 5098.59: 15.41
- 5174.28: 6.35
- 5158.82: 16.45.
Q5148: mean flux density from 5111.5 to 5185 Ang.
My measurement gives 13.9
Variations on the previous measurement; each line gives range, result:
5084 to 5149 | 15.3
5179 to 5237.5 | 16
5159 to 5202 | 13.2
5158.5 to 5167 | 16.3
